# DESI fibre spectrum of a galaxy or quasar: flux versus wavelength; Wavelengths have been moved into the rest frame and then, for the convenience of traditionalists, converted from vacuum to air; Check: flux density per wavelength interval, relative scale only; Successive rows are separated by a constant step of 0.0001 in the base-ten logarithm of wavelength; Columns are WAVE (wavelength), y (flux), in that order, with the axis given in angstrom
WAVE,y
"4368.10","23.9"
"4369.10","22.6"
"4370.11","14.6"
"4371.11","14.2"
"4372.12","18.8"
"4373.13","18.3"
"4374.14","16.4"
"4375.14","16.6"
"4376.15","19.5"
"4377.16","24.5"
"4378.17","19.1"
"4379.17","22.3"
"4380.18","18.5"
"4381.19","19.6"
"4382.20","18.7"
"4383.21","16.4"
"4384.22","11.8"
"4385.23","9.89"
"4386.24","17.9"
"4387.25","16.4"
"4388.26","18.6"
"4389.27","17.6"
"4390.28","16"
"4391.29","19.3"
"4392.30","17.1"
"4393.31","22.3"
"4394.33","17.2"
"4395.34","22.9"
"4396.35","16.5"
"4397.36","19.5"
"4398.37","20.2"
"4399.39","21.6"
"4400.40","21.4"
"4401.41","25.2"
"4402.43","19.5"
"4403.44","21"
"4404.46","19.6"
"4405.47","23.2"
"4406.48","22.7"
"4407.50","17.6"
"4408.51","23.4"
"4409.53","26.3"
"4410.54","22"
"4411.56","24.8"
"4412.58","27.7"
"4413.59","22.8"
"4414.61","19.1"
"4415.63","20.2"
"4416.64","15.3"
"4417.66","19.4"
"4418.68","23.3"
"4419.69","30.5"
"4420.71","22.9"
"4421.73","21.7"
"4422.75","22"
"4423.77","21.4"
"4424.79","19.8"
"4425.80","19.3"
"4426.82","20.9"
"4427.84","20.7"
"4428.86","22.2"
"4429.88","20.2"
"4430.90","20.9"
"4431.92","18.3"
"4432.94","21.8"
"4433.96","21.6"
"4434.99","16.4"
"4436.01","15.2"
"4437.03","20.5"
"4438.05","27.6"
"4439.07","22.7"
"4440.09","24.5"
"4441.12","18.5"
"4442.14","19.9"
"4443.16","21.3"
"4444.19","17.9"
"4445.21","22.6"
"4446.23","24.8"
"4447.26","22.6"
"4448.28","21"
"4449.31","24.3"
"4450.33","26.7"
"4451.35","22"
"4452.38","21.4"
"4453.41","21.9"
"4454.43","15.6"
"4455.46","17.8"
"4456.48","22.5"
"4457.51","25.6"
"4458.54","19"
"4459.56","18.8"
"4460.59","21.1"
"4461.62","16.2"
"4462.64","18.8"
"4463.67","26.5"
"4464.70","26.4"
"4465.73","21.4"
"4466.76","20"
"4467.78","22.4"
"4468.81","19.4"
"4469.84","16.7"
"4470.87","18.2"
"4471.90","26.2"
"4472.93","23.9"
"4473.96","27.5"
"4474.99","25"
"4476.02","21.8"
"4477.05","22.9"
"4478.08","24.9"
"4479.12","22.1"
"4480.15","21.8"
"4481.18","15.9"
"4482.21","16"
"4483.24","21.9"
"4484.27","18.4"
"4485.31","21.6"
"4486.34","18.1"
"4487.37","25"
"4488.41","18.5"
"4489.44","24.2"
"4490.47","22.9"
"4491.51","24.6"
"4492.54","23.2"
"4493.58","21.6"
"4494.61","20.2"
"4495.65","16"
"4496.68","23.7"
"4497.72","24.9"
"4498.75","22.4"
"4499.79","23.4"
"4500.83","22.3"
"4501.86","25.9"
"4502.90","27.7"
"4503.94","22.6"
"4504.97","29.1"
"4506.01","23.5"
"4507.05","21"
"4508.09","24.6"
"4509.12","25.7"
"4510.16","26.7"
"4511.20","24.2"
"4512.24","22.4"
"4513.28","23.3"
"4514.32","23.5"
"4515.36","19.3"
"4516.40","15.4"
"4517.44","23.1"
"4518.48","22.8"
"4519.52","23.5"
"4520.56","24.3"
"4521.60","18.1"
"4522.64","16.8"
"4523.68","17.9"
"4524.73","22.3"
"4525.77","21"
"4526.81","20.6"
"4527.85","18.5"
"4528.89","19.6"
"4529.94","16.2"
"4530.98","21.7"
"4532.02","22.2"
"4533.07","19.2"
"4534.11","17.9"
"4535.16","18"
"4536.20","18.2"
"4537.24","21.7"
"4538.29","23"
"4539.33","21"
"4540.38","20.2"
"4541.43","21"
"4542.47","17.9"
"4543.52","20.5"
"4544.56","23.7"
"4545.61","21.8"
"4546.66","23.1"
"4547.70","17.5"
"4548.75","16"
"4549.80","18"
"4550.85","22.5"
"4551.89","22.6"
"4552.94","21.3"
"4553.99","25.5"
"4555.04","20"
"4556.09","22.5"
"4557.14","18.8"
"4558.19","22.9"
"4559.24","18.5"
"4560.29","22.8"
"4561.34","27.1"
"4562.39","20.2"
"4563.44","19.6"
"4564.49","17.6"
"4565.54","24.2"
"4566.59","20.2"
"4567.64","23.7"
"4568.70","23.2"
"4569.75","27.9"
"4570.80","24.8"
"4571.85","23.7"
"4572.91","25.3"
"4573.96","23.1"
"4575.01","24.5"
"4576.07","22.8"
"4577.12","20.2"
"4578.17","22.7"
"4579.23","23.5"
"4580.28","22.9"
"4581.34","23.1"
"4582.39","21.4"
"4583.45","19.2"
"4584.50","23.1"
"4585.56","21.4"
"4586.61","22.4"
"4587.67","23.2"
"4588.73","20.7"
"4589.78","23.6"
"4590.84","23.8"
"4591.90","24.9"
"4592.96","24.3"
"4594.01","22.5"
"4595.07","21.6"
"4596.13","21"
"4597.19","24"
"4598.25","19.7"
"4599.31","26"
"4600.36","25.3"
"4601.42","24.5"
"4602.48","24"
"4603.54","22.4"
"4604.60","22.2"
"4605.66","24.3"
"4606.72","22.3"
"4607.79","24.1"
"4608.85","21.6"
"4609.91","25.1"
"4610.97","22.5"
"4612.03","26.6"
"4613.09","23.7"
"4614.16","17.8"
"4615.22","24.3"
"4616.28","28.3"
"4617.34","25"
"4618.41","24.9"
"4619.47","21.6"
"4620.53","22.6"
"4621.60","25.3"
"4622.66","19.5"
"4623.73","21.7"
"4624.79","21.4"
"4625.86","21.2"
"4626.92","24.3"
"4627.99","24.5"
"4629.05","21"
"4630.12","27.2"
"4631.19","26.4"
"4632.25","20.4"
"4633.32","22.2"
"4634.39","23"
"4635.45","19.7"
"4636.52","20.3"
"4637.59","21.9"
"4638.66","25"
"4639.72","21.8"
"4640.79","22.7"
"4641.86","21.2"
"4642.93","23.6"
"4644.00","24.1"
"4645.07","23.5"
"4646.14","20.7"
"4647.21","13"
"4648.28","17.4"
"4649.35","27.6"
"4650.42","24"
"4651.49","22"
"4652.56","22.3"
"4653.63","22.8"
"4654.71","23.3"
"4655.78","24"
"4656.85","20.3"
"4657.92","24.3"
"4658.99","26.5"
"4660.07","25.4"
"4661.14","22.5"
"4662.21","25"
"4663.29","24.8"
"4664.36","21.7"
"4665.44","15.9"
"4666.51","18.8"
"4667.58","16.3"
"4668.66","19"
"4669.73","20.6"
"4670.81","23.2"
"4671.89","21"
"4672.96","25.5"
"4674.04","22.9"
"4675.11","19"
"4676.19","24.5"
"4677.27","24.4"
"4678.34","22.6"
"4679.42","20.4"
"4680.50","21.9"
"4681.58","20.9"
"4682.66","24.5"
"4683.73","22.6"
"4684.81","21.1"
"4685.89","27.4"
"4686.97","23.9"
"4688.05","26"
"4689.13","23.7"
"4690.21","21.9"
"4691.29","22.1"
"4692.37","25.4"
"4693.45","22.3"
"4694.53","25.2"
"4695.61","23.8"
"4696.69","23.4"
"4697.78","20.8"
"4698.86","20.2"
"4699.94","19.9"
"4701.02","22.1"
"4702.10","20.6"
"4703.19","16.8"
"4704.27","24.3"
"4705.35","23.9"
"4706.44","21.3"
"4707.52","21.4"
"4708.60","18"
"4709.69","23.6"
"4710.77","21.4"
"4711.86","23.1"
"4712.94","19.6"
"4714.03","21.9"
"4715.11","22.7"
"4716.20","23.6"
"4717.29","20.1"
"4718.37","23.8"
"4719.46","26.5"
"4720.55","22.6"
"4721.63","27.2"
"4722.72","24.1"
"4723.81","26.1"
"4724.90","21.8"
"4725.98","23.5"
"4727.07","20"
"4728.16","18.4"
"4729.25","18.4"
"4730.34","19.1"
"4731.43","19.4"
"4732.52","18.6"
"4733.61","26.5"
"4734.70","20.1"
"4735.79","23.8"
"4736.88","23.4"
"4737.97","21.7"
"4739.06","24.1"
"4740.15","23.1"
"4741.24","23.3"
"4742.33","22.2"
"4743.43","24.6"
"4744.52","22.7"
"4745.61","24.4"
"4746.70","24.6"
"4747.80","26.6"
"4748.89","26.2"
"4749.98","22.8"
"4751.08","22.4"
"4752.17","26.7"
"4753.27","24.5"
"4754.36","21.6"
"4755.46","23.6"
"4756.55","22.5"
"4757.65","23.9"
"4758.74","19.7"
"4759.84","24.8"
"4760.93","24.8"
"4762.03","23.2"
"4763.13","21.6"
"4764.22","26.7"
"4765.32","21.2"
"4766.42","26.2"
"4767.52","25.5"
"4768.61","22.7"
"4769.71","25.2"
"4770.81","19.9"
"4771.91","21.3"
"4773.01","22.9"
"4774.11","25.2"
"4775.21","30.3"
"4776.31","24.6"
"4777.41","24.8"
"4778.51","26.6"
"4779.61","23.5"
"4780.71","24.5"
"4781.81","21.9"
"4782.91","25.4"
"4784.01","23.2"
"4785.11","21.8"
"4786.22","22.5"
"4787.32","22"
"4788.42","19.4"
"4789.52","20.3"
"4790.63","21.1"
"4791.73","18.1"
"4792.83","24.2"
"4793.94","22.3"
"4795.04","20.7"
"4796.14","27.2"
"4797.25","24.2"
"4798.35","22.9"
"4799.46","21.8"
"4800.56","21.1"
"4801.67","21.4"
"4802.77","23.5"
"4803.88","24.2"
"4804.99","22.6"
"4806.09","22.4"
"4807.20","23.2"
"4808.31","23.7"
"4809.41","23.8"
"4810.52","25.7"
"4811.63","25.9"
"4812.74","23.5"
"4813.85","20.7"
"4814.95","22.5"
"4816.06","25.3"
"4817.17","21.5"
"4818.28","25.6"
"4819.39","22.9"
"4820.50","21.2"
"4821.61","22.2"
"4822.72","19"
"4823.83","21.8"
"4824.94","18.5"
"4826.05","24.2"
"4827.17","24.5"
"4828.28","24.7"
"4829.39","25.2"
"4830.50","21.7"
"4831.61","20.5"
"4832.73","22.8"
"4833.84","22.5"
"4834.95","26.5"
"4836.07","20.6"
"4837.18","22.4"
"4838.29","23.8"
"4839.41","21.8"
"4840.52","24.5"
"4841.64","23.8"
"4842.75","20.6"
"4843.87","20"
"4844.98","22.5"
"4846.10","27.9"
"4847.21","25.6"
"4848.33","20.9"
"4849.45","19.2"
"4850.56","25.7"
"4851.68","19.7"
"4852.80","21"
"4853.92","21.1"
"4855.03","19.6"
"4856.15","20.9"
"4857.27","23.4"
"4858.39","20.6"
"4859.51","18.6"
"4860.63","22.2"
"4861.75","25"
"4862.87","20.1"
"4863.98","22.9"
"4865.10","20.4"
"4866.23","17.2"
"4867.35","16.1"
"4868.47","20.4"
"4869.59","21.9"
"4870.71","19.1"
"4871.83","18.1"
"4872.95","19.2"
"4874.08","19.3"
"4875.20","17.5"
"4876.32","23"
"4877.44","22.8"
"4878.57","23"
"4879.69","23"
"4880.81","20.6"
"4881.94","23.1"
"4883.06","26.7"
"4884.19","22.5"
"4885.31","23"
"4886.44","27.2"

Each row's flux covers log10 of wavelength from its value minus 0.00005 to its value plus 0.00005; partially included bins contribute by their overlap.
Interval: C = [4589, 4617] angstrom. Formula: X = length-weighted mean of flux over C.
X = 23.5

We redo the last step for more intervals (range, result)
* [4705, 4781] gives 23.1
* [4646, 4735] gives 22.2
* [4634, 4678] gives 22.1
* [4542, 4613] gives 22.5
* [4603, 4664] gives 22.9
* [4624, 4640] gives 22.7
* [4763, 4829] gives 23.1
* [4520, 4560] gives 20.3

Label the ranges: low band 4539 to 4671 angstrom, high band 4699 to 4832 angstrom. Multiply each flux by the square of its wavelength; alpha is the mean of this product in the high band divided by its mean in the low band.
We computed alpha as 1.09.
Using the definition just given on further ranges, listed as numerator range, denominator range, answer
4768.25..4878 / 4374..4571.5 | 1.23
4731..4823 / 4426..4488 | 1.25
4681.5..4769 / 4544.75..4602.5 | 1.09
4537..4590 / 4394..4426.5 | 1.09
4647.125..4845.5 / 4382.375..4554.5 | 1.21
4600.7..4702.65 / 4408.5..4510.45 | 1.12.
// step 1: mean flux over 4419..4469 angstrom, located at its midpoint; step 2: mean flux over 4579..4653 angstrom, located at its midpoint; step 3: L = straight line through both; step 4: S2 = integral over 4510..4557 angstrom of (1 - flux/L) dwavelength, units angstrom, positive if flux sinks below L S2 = 2.9 angstrom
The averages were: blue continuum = 21.4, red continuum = 22.8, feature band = 20.7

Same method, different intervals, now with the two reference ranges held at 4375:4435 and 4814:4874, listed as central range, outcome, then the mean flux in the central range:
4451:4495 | -1.8 angstrom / 21.4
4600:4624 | -2.8 angstrom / 23.5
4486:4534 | -3.1 angstrom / 22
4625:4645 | -1.6 angstrom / 22.8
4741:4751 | -1.2 angstrom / 24.1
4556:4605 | -4.2 angstrom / 22.7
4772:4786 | -1.8 angstrom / 24.4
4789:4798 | -0.3 angstrom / 22.3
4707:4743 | -1.3 angstrom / 22.2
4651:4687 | -1.9 angstrom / 22.4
